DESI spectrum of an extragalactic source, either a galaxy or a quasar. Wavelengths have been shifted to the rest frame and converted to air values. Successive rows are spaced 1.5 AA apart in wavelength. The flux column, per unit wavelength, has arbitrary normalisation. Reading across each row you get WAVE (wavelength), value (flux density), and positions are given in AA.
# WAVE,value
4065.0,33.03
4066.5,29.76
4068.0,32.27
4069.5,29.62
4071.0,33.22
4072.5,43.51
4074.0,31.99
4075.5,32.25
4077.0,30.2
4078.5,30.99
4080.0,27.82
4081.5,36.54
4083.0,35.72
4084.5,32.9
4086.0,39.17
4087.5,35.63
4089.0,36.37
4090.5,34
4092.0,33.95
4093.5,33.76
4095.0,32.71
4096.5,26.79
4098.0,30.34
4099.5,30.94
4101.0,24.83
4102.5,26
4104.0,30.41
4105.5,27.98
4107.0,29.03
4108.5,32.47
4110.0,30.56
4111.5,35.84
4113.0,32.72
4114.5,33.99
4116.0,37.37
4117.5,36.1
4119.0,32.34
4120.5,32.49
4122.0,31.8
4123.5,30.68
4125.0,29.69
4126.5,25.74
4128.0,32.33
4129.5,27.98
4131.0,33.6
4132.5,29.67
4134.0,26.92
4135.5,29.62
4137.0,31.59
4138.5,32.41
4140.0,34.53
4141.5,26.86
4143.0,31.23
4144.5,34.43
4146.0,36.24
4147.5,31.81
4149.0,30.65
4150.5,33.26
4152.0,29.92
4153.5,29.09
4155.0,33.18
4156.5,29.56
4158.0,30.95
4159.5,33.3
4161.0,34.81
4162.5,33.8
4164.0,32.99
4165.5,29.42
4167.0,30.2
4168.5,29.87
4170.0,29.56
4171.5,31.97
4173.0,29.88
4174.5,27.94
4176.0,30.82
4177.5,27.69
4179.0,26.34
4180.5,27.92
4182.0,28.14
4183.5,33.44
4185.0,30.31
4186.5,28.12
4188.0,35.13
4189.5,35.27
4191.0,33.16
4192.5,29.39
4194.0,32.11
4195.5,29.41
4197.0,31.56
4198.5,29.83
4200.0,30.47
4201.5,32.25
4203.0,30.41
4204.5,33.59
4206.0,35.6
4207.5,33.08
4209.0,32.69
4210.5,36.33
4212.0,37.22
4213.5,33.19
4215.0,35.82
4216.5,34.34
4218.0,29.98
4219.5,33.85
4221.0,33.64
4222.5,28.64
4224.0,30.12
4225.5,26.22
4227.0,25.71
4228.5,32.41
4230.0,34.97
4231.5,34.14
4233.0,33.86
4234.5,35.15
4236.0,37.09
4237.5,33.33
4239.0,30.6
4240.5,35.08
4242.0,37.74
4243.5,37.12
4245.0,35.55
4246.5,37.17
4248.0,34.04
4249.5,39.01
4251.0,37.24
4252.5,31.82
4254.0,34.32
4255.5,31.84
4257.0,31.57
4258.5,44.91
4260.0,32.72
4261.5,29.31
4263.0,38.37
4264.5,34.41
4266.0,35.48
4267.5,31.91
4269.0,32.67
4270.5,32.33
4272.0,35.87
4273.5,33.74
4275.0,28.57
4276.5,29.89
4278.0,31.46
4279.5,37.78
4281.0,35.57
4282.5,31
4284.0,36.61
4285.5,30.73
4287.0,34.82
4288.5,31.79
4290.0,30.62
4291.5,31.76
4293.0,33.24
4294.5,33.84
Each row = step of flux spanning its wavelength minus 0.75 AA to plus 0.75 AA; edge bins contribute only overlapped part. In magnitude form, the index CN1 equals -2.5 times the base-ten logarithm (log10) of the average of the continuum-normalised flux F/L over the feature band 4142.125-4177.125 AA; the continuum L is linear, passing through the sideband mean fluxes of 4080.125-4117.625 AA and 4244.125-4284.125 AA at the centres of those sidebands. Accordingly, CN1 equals 0.06 mag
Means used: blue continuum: 32.5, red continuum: 34.2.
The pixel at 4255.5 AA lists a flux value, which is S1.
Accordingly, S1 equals 31.84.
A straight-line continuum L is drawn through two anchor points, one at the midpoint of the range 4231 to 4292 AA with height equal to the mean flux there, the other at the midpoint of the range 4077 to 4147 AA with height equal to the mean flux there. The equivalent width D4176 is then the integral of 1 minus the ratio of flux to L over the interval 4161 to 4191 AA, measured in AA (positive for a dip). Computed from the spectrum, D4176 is 2.0 AA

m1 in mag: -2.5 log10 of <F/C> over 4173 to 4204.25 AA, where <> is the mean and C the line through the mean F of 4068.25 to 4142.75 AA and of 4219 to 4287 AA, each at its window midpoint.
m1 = 0.08 mag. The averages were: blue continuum 31.9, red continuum 33.7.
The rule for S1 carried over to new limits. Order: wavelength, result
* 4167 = 30.2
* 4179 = 26.34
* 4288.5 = 31.79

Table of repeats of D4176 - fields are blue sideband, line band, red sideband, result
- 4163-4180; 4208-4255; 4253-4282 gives -2.2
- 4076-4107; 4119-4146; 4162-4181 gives -0.1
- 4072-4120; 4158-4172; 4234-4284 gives 0.7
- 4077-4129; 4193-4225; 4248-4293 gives 0.6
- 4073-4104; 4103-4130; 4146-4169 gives 0.3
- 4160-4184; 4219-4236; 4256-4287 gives 0.2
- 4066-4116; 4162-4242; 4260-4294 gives 2.4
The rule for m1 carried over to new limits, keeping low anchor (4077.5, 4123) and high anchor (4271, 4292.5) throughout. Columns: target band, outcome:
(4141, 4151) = 0.01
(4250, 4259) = -0.07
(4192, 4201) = 0.07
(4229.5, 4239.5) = -0.05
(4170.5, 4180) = 0.12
